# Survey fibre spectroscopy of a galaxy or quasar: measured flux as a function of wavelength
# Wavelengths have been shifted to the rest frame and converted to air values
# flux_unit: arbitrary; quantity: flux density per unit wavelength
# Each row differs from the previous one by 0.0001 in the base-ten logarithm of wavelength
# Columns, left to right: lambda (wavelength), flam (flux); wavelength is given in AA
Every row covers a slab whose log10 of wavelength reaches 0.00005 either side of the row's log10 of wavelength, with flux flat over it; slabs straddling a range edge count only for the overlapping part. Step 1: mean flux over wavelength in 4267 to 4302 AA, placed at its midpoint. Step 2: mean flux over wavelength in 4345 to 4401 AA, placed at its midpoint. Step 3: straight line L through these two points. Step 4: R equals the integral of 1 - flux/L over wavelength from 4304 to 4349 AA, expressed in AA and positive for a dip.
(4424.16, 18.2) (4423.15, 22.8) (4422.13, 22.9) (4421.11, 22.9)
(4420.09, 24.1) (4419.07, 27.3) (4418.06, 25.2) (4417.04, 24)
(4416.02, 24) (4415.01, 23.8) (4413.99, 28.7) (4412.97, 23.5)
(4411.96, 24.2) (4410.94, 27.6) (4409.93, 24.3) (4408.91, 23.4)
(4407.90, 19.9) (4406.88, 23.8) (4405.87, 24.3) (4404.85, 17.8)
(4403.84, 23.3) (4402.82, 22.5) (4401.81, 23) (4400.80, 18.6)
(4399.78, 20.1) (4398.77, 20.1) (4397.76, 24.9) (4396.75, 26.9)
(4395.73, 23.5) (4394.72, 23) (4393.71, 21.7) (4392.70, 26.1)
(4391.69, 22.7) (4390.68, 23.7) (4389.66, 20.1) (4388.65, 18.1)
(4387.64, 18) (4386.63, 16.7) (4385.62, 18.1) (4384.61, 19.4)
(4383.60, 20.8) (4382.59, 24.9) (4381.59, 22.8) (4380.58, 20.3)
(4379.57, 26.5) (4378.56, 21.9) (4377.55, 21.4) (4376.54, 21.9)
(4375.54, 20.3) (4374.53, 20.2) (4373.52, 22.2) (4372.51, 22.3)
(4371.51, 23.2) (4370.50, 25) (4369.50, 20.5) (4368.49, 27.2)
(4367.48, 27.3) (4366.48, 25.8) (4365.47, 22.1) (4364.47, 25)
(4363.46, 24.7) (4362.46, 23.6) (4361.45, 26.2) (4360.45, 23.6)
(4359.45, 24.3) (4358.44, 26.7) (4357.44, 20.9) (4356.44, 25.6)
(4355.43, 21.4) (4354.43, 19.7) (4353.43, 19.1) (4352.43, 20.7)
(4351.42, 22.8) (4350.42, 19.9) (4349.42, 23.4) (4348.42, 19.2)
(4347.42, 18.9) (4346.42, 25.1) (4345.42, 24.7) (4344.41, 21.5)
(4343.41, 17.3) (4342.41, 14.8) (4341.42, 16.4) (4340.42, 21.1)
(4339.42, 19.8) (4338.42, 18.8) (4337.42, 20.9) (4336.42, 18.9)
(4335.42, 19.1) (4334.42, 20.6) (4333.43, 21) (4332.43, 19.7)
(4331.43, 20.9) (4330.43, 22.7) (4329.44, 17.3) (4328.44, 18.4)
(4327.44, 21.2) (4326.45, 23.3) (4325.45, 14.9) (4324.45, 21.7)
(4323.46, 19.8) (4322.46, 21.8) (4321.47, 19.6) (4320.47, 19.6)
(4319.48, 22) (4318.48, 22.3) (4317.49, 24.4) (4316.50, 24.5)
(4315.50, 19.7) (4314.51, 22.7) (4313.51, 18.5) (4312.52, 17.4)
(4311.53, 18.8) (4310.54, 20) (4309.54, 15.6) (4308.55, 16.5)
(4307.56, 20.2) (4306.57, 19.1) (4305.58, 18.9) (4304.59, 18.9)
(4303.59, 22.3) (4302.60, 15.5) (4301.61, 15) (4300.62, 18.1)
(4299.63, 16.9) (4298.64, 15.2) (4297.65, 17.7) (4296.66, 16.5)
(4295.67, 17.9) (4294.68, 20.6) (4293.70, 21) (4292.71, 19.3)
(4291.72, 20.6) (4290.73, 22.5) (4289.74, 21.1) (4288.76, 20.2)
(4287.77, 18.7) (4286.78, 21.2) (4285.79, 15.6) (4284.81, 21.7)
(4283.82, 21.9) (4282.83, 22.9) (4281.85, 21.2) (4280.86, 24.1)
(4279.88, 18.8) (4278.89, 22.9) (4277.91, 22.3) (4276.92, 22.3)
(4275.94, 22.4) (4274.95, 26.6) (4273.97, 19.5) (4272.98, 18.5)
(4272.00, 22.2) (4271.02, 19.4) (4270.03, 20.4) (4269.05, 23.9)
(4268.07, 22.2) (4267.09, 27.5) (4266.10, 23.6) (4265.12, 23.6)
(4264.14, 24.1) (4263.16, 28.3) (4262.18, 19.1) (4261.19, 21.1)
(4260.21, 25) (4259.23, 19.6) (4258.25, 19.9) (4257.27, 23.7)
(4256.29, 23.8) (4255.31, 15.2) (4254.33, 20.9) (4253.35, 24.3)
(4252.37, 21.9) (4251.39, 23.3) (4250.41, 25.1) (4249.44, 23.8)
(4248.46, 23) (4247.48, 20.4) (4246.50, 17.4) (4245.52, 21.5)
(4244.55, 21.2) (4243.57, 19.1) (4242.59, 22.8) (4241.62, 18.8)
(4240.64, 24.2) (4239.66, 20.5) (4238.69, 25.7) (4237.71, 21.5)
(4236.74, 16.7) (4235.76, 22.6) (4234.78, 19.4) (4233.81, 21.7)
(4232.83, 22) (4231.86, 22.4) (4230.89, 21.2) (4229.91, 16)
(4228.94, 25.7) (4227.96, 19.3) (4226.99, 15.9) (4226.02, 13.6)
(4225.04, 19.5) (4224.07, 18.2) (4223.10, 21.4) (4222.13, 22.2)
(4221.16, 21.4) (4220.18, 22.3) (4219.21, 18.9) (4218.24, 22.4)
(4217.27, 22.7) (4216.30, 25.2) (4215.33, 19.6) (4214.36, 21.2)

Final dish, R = 3.0 AA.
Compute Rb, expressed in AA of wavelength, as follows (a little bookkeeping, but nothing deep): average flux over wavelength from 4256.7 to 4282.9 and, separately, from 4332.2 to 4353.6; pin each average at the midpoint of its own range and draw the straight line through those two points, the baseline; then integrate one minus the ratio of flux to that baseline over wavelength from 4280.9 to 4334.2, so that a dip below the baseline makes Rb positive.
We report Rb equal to 3.7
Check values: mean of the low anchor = 22.4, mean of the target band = 19.8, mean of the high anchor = 20.2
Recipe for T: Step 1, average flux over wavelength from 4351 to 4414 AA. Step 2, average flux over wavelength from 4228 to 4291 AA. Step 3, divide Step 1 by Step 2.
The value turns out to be 1.04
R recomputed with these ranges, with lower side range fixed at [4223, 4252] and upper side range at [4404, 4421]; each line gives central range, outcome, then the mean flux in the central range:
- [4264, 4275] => -0.5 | 22.4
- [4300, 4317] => 2.5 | 18.9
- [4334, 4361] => 2.3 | 20.9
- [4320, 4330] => 1.2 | 19.8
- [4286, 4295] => 0.6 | 20.4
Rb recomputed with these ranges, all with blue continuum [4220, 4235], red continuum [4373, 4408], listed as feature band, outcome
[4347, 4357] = 0.1 AA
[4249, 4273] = -2.4 AA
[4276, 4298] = 0.1 AA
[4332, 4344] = 1.2 AA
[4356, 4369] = -2.1 AA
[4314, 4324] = -0.3 AA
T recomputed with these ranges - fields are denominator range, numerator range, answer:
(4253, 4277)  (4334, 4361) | 0.94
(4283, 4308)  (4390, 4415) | 1.22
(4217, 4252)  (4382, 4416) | 1.07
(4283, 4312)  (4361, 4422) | 1.21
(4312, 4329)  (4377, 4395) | 1.04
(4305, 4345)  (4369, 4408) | 1.10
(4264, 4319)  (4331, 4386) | 1.07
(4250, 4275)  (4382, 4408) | 0.97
